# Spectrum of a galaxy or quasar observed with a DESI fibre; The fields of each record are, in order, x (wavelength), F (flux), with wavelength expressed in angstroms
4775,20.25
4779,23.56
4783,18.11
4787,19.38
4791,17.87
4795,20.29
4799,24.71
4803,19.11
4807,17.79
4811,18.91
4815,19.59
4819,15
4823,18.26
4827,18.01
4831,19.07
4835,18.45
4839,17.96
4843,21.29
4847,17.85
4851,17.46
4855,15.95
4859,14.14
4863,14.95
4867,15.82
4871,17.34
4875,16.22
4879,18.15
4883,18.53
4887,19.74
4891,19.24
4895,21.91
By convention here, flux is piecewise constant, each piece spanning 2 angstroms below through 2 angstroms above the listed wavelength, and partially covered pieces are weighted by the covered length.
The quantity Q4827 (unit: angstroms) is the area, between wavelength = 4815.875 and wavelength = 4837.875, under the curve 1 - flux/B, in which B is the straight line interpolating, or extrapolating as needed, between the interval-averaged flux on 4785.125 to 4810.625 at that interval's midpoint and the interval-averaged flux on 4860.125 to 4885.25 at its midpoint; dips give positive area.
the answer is 0.89 angstroms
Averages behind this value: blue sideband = 19.8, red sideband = 16.8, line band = 17.9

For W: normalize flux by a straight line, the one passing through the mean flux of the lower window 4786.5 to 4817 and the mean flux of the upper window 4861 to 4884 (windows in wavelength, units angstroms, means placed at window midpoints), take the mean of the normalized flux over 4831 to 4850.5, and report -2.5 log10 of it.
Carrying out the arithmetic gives -0.042 mag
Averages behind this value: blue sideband 19.7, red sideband 16.8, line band 18.8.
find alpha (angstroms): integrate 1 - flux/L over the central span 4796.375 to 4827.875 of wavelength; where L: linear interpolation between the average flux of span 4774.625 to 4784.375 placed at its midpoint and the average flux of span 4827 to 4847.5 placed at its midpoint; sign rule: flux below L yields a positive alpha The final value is 1.3 angstroms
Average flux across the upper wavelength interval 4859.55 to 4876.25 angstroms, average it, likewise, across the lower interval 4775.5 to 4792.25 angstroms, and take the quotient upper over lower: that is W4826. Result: 0.8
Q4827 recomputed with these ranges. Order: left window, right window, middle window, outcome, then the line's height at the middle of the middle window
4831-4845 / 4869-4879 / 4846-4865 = 2.3 angstroms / 18.2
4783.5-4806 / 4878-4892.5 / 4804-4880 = 7.7 angstroms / 19.5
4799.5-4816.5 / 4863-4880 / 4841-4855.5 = -0.6 angstroms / 17.6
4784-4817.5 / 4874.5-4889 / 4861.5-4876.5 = 2.0 angstroms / 18.6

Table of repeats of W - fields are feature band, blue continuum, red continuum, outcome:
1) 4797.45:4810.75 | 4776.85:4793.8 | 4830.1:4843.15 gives -0.040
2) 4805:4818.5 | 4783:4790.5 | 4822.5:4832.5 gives 0.012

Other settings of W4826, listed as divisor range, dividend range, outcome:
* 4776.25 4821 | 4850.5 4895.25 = 0.89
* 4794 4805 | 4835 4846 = 0.90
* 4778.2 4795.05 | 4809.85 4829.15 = 0.92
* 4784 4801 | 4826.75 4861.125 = 0.87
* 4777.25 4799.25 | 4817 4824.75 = 0.82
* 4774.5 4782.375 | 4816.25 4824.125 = 0.78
